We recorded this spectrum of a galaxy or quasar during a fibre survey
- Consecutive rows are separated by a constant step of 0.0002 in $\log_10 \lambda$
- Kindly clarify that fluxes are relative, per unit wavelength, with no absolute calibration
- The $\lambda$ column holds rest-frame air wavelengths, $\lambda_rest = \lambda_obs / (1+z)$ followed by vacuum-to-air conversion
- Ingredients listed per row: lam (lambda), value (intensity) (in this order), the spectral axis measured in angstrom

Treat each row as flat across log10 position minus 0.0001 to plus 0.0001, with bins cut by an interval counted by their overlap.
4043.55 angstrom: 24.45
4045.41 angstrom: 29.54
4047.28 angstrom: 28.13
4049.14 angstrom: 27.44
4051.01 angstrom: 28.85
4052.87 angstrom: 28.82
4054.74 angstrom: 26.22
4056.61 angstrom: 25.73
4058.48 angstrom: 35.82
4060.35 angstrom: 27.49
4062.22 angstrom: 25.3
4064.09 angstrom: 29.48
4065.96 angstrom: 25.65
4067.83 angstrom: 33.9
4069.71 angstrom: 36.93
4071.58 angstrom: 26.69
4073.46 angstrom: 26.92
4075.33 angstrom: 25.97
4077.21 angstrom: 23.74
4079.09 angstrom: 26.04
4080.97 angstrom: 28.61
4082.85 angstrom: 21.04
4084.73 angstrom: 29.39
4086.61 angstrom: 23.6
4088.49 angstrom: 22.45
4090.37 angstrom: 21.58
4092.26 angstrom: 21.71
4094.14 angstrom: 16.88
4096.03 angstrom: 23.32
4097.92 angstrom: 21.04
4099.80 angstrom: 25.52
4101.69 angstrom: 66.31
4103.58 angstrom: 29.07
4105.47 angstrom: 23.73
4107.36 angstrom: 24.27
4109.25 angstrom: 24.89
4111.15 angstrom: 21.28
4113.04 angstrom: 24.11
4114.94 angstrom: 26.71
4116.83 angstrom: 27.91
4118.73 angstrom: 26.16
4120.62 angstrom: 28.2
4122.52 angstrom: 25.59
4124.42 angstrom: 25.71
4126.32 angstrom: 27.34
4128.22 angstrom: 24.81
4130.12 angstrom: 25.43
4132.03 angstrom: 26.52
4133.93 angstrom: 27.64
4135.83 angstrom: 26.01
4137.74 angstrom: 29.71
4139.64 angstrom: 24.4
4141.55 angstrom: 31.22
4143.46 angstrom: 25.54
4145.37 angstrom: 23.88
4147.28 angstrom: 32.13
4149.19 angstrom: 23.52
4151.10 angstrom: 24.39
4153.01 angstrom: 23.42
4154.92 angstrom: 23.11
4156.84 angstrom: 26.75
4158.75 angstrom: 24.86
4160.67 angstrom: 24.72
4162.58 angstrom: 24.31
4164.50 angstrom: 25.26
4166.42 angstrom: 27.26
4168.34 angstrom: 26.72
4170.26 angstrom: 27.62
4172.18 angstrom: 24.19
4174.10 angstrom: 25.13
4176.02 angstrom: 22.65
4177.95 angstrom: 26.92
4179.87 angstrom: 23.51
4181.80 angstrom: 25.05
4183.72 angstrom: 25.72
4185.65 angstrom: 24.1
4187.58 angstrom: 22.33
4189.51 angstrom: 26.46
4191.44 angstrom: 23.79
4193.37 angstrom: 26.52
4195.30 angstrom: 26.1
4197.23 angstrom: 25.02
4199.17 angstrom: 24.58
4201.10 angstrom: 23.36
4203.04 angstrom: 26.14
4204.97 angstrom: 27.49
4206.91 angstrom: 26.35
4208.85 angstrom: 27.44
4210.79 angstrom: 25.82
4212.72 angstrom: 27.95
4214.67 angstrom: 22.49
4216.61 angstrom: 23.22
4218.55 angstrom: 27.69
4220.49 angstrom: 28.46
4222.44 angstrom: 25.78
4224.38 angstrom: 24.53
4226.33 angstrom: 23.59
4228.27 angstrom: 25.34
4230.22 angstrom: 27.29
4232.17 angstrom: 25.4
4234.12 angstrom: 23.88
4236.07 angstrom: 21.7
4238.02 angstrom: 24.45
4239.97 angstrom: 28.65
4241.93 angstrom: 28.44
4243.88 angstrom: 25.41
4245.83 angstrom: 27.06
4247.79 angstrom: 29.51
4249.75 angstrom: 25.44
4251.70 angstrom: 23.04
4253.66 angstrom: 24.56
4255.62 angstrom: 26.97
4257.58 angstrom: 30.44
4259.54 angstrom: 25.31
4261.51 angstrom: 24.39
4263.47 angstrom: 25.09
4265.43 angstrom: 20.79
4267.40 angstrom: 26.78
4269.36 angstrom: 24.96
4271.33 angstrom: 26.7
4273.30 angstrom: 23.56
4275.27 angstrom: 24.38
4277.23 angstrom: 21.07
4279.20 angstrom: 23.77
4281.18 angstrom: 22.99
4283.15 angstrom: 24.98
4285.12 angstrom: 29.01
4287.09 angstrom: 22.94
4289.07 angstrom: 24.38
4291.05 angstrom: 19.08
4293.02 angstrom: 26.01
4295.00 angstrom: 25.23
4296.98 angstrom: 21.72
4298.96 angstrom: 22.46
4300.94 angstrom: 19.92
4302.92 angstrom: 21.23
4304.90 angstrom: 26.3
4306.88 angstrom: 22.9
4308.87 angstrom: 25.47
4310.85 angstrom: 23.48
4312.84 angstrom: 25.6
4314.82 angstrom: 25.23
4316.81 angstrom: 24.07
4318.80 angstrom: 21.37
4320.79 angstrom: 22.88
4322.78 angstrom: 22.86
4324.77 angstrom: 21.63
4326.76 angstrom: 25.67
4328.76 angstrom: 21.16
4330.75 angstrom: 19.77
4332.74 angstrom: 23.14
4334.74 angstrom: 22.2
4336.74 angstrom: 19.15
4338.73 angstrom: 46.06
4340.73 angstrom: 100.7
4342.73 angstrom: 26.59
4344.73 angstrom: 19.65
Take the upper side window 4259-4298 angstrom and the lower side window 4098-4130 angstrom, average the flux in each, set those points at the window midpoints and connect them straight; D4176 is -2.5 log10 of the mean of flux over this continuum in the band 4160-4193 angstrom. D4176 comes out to 0.060 mag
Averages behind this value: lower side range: 28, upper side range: 24.1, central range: 25.1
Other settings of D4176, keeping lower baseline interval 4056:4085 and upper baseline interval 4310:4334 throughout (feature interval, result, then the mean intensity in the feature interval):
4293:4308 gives 0.020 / 23.1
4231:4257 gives -0.053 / 25.8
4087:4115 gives 0.053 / 26.1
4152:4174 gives 0.038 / 25.3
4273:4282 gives 0.038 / 23.1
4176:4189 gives 0.057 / 24.5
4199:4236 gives -0.018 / 25.5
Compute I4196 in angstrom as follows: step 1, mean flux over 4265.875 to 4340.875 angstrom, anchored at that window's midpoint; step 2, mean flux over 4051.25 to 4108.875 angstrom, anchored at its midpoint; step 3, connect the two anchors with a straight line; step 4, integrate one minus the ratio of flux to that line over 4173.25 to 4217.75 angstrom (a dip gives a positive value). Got 1.9 angstrom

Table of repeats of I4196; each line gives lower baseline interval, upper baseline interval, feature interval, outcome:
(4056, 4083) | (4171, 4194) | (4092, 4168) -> -0.28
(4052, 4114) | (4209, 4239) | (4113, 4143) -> -0.34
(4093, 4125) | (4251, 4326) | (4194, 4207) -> -0.01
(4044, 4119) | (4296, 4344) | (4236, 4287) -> 3.31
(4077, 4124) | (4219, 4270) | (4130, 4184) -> 0.41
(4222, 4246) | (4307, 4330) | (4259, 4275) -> 0.02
